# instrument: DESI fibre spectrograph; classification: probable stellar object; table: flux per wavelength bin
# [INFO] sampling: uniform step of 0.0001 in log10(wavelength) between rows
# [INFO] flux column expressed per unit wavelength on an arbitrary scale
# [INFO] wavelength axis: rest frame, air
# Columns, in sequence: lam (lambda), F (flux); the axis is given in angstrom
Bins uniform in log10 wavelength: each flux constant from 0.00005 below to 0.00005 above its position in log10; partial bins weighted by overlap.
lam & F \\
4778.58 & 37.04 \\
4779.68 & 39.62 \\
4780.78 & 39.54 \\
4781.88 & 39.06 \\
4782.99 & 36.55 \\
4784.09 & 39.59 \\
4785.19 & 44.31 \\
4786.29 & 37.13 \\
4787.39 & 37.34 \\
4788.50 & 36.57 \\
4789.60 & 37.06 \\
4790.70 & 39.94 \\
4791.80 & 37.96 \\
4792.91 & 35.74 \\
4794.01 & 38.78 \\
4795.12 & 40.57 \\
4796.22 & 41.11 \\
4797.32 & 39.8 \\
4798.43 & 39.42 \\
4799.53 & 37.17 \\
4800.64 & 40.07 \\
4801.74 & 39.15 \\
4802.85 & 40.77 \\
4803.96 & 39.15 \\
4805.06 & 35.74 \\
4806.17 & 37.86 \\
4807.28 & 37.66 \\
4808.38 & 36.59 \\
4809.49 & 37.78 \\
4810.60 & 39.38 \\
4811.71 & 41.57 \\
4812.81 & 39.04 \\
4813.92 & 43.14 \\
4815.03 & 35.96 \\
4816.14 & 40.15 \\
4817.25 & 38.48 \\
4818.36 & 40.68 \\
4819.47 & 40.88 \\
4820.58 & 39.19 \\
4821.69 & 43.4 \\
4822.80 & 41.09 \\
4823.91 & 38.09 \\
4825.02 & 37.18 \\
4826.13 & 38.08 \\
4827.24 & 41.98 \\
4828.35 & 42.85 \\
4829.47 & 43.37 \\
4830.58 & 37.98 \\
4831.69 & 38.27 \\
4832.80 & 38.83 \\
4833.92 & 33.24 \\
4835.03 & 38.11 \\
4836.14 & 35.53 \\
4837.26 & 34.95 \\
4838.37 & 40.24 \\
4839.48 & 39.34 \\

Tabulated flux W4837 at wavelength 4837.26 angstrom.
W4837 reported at 34.95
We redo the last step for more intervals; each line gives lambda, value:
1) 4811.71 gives 41.57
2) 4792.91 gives 35.74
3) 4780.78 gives 39.54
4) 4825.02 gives 37.18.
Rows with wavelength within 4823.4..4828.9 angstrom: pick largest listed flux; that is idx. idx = 42.85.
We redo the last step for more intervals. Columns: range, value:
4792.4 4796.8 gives 41.11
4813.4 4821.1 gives 43.14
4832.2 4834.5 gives 38.83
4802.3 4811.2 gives 40.77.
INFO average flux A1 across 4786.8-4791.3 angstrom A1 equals 37.8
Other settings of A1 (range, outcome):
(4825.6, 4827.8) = 40.1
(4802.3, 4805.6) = 38.6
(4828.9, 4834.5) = 38.3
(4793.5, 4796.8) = 40.2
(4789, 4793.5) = 37.7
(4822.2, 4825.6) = 38.9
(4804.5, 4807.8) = 37.1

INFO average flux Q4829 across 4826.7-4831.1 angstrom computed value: 41.5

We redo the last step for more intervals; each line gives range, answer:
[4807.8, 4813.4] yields 38.9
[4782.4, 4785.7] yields 40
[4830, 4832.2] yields 38.3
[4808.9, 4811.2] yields 38.5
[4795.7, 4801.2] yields 39.5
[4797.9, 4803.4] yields 39.3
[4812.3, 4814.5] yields 41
